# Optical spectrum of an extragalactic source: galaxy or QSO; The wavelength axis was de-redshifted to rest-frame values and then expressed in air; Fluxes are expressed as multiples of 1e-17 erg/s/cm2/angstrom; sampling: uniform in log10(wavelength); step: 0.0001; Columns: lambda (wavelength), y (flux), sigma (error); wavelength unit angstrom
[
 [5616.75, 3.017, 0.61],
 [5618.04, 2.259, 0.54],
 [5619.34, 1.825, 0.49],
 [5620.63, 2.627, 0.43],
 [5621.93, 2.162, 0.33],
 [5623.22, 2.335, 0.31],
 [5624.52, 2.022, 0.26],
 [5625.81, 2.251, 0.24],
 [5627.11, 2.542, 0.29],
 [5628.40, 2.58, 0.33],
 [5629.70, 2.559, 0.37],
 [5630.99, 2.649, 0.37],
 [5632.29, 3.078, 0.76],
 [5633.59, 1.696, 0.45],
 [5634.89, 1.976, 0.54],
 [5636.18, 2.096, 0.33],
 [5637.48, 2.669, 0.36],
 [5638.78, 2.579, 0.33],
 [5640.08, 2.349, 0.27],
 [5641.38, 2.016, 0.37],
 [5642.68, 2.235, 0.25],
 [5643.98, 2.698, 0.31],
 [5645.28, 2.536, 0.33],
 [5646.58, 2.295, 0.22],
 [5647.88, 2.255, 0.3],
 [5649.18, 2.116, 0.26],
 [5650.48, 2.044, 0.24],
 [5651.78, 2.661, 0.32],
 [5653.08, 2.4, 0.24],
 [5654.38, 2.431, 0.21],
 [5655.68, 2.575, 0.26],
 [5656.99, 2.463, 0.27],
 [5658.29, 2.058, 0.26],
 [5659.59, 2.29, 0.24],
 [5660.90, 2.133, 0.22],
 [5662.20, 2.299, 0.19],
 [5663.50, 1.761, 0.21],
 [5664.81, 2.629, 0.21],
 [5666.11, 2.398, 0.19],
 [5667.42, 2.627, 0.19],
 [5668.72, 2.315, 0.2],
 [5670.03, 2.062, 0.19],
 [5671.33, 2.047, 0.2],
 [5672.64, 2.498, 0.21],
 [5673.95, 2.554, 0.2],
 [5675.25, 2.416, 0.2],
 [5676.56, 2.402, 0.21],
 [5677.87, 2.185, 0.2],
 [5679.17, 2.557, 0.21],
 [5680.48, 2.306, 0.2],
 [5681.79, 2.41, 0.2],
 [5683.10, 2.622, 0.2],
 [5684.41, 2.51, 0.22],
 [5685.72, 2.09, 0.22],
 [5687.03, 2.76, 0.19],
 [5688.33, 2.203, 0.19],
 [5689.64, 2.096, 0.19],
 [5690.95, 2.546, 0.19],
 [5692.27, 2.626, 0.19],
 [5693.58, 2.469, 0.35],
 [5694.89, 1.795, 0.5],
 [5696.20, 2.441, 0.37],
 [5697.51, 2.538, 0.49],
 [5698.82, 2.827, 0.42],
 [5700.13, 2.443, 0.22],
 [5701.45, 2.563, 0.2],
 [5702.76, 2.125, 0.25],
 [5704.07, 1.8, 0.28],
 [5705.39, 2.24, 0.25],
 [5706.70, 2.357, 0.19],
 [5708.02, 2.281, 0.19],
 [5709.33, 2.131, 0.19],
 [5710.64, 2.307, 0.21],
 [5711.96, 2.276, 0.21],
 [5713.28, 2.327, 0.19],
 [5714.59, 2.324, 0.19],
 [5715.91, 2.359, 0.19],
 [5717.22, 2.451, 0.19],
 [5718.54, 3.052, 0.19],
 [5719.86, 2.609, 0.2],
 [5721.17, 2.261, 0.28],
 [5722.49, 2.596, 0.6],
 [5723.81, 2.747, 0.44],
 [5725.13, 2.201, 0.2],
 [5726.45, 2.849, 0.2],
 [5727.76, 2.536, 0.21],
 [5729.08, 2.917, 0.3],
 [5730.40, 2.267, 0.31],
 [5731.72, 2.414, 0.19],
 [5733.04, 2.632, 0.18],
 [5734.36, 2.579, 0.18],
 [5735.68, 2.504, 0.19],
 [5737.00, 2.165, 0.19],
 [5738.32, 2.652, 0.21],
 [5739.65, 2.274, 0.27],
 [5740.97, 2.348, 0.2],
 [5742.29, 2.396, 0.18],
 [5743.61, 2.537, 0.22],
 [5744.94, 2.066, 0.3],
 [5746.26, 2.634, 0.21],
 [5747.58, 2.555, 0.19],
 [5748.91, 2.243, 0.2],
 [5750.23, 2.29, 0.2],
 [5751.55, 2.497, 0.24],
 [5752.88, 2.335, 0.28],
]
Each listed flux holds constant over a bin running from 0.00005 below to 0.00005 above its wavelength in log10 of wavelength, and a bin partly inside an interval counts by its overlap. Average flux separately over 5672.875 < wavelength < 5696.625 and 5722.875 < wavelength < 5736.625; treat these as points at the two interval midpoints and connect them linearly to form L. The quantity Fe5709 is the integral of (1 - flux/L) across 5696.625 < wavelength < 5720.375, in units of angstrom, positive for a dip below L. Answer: 0.9 angstrom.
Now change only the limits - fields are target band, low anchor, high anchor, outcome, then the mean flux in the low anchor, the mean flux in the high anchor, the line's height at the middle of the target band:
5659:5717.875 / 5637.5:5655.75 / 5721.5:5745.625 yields 2.00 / 2.37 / 2.48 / 2.42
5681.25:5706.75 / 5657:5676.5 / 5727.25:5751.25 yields -0.20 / 2.3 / 2.44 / 2.36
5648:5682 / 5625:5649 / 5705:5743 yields 1.08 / 2.38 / 2.45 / 2.41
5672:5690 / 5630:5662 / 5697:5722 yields -0.29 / 2.35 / 2.38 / 2.37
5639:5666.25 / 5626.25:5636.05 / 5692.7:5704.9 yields 0.84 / 2.42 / 2.34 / 2.39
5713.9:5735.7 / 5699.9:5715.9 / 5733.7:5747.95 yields -1.88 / 2.26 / 2.43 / 2.35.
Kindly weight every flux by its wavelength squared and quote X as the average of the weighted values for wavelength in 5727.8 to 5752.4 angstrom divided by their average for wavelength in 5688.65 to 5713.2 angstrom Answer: 1.1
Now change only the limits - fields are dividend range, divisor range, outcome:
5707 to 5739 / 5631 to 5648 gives 1.08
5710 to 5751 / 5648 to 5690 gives 1.07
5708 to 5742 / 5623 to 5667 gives 1.08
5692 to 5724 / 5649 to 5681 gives 1.04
